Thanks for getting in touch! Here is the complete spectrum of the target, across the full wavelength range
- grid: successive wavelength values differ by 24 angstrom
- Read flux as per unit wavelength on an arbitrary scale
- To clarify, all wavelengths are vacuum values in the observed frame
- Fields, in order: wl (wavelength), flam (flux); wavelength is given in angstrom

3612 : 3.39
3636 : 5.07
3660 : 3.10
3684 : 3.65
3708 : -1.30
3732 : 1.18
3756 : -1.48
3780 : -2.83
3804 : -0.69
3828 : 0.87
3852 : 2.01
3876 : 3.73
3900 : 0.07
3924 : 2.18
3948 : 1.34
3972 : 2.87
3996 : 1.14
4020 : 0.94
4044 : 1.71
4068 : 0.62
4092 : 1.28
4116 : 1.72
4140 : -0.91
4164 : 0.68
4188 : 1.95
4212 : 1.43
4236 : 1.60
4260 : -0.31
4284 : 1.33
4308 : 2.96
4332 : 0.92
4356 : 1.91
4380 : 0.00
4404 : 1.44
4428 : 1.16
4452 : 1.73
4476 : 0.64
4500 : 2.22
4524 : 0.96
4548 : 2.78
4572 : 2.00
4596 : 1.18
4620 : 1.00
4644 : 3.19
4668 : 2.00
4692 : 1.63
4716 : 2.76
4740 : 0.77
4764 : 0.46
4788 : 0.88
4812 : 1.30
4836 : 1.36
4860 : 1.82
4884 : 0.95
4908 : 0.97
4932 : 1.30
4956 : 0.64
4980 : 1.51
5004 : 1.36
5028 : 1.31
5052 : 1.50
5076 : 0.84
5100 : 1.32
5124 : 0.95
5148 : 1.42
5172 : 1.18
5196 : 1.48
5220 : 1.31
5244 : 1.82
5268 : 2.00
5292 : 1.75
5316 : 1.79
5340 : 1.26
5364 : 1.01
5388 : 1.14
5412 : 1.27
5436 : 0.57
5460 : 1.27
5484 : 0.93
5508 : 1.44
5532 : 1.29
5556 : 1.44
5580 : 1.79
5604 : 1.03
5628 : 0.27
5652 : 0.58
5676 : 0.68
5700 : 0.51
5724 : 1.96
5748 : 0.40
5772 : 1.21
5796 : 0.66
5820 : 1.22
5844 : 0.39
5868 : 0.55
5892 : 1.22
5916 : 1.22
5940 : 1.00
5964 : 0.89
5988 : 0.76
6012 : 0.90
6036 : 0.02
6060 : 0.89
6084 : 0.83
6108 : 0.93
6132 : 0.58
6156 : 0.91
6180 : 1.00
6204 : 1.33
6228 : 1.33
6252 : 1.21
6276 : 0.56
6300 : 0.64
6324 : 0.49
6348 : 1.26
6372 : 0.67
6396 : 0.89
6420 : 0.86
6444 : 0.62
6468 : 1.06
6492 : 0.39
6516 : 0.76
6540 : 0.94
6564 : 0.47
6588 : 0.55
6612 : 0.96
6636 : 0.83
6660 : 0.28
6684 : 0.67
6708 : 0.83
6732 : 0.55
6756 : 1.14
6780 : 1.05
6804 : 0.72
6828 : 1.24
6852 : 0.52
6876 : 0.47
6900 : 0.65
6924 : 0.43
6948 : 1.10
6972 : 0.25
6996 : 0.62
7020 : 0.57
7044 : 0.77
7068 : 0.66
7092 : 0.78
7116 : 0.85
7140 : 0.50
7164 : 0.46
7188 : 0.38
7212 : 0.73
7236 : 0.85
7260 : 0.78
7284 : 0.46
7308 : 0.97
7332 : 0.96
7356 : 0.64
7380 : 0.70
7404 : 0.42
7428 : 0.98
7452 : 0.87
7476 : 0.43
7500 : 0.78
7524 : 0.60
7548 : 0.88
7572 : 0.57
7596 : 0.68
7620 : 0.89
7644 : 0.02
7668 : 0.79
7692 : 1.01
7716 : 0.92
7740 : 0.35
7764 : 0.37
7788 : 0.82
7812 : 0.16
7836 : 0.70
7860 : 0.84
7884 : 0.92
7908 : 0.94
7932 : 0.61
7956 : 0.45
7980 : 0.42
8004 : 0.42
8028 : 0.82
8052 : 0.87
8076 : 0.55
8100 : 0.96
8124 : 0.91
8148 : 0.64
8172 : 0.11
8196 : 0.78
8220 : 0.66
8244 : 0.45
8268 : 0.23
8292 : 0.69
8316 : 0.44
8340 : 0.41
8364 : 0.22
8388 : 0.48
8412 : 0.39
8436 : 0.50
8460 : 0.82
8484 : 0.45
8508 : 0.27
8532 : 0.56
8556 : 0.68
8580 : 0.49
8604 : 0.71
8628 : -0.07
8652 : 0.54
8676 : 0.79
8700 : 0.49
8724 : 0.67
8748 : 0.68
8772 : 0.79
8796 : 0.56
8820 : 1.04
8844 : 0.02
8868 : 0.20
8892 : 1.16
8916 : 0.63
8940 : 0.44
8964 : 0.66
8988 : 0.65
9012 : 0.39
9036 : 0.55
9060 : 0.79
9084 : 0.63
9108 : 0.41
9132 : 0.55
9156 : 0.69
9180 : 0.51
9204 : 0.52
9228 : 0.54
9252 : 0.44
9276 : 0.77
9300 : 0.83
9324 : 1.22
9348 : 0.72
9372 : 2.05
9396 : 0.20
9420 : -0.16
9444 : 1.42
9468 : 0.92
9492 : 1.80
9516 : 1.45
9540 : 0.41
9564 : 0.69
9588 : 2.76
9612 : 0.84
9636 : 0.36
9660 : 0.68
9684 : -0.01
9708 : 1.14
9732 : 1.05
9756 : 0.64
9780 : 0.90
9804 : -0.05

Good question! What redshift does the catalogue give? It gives 1.57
